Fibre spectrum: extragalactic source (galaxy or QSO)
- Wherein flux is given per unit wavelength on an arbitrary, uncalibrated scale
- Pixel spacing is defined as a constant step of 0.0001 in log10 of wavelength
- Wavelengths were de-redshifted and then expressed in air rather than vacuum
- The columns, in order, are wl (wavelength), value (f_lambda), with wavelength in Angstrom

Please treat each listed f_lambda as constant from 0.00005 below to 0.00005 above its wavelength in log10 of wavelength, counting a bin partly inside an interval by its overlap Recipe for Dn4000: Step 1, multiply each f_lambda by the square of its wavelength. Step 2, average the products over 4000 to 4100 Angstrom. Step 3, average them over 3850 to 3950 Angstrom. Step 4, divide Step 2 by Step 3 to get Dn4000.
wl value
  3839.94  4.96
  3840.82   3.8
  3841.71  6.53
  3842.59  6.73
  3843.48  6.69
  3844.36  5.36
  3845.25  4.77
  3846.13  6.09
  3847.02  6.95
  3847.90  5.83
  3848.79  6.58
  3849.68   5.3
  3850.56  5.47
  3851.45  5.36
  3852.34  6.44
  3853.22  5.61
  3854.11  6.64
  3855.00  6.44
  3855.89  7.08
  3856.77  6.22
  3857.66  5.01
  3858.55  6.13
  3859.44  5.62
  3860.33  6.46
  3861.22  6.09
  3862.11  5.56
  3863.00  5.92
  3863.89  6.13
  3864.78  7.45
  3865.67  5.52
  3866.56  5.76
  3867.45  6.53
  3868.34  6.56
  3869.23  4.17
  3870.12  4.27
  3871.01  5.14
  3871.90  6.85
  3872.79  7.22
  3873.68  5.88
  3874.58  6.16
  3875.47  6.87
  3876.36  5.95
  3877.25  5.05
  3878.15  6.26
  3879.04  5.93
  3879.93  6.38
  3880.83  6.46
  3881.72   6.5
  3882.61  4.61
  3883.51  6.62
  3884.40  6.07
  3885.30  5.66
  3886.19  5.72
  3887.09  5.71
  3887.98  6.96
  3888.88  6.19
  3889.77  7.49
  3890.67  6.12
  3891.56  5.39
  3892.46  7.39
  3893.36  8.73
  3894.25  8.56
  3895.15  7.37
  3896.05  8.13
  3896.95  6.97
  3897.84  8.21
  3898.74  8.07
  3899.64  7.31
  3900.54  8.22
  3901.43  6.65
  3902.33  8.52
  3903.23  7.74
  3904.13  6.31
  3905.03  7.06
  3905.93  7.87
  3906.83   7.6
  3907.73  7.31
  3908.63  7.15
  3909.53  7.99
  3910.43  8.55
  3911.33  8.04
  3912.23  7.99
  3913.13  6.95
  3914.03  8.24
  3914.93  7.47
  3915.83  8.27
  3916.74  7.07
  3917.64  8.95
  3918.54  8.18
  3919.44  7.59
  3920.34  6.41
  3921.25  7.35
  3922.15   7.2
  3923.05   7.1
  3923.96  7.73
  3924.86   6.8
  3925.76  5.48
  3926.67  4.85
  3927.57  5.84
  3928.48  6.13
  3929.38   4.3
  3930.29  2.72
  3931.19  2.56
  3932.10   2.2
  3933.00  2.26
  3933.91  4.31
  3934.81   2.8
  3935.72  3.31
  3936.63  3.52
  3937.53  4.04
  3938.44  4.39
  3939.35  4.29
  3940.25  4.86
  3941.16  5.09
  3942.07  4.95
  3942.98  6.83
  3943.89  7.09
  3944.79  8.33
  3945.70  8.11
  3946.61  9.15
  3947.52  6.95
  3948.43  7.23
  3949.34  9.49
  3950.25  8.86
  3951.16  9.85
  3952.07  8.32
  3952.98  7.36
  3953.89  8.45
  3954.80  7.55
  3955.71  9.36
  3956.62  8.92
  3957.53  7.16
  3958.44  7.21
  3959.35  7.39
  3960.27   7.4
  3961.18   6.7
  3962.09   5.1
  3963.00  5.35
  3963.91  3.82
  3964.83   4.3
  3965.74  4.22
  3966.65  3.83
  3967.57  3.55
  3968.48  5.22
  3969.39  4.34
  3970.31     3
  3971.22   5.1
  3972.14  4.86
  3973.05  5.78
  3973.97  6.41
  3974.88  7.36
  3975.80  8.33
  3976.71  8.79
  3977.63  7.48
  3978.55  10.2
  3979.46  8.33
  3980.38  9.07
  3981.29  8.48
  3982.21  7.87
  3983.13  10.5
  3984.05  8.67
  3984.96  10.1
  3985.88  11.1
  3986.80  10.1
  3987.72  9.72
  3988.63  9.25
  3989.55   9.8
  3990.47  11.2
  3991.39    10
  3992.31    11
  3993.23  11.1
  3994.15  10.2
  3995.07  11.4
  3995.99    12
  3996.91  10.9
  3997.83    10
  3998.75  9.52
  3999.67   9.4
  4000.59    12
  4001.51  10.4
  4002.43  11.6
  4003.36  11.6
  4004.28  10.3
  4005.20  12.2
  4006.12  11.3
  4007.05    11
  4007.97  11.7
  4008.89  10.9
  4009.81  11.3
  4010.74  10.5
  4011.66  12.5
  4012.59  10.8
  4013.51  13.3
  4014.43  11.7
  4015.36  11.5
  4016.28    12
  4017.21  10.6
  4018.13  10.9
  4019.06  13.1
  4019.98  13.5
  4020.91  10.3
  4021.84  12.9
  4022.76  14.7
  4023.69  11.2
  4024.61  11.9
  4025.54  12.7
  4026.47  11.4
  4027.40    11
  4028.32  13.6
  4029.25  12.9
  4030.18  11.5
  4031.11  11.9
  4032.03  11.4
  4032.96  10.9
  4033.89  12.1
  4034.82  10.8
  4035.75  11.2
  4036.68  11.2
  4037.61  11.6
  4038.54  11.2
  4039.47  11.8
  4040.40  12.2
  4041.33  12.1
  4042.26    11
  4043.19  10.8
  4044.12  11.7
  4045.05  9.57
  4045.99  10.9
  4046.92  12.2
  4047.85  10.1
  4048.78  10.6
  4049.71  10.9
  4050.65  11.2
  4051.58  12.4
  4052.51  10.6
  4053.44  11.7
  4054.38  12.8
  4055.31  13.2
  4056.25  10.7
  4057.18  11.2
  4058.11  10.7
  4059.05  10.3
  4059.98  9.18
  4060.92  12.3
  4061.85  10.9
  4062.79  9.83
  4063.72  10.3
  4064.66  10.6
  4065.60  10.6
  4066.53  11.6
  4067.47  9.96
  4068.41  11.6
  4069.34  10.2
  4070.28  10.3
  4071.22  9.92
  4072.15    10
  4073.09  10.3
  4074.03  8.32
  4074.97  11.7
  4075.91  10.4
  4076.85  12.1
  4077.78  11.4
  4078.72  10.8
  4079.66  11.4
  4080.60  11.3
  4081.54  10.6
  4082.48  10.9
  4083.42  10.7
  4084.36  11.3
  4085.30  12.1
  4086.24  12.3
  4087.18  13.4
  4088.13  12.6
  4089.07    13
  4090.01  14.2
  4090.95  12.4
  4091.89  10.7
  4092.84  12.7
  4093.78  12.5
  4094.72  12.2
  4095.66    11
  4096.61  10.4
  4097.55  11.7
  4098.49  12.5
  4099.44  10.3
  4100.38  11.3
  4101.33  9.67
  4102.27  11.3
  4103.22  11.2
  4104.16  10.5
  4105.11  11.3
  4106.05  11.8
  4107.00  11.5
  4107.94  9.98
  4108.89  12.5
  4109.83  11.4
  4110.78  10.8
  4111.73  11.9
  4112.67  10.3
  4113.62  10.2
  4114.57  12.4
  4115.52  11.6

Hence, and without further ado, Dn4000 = 1.93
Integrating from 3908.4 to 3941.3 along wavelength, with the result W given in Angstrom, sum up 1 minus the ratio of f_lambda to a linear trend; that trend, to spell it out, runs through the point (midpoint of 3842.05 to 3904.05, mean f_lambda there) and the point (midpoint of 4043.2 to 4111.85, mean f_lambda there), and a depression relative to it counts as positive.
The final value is 7.2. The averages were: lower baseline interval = 6.38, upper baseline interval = 11.2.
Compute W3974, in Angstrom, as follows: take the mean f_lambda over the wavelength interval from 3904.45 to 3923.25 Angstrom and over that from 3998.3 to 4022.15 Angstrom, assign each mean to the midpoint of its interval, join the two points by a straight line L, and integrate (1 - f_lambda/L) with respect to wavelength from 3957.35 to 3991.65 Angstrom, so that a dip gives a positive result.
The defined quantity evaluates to 9.5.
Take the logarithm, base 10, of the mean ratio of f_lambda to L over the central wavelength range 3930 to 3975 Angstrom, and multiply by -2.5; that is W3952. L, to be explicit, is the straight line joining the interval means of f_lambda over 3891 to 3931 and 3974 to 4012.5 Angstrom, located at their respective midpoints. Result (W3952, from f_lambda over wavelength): 0.44 mag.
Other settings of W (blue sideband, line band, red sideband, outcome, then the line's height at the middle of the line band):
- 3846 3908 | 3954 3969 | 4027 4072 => 4.5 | 8.78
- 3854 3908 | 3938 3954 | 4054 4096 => 1.9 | 8.12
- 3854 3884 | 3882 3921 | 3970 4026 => -1.0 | 7.1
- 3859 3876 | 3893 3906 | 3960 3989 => -2.9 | 6.31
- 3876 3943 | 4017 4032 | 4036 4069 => -2.9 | 10.2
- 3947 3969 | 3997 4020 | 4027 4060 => -4.3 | 9.52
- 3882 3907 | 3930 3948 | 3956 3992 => 5.8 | 7.22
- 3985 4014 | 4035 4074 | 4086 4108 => 1.3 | 11.4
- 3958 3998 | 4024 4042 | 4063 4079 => -4.3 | 9.47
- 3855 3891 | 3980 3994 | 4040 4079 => -1.3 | 9.04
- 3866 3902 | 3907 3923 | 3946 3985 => -2.2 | 6.74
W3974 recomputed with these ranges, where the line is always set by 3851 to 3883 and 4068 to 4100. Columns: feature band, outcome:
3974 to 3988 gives -0.22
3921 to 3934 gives 4.12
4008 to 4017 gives -1.84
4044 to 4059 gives -0.93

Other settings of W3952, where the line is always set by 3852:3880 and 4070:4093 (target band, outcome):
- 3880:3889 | 0.08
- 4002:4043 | -0.18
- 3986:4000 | -0.13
